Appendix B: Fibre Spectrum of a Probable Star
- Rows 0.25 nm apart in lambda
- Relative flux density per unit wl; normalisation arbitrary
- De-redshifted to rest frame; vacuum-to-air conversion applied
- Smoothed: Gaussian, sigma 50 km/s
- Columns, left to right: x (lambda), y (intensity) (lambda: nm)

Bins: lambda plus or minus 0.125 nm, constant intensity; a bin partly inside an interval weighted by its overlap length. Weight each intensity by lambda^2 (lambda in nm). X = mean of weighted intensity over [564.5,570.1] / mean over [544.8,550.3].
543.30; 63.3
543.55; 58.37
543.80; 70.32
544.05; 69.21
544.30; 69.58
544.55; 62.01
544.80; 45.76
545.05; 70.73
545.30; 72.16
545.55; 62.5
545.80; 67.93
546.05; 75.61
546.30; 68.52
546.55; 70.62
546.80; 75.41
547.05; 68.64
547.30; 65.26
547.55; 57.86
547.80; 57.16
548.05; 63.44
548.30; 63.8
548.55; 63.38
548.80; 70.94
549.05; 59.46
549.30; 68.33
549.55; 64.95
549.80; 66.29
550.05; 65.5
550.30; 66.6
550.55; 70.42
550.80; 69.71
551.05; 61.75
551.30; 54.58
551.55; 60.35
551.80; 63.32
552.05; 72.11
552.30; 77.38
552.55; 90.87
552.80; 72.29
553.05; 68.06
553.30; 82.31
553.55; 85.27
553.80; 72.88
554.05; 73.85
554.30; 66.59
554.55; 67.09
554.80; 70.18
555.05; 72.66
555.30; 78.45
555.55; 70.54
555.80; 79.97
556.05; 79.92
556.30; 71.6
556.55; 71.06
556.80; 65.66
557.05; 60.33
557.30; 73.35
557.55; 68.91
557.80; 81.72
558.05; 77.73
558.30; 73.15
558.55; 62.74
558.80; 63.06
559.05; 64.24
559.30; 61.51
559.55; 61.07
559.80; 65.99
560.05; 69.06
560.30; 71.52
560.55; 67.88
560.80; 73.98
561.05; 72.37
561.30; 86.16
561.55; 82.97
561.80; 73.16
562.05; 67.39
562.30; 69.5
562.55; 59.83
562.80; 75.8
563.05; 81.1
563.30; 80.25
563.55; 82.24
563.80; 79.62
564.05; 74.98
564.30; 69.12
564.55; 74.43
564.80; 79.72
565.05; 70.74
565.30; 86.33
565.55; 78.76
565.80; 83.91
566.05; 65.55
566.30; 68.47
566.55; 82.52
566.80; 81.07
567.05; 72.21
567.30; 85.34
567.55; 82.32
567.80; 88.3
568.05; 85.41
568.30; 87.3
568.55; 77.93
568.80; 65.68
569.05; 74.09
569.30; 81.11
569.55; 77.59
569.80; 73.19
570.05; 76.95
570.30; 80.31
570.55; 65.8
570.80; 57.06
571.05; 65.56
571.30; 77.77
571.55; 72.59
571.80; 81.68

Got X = 1.27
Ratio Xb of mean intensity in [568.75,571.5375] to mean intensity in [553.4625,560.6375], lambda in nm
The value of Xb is 1.03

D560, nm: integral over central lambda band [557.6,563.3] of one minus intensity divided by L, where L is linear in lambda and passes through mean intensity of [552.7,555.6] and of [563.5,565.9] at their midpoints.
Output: 0.365 nm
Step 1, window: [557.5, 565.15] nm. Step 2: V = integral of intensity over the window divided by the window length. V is 72.4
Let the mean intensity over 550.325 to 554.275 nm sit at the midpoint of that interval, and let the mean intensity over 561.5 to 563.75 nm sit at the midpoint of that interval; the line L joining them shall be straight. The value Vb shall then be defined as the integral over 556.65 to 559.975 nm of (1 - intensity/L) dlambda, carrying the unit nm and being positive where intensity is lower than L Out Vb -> 0.25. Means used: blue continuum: 71.4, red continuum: 74.6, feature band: 67.7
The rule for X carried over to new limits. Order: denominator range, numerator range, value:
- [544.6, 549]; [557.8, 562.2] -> 1.13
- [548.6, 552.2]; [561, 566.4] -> 1.21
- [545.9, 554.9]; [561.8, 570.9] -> 1.17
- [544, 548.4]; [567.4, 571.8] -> 1.26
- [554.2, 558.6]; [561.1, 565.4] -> 1.08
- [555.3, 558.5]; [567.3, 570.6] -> 1.13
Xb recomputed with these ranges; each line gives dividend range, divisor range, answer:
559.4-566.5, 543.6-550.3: 1.12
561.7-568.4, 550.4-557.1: 1.08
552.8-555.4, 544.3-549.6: 1.12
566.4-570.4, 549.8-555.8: 1.12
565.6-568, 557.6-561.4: 1.13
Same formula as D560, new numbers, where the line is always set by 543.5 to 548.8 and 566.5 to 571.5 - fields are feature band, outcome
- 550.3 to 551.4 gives 0.056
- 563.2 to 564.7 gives -0.049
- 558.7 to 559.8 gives 0.141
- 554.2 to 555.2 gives 0.007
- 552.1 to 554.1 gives -0.250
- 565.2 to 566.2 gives -0.041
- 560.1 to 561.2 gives 0.017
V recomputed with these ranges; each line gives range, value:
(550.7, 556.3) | 72.3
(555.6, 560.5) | 69.6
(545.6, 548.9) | 66.7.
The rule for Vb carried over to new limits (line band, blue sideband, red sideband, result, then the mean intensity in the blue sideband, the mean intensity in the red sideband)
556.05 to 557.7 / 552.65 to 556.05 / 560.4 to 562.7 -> 0.09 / 74.2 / 72.6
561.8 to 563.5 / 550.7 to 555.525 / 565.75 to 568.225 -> 0.09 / 71.6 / 79.5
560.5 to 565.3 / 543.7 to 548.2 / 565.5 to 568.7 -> 0.12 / 66.2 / 79.8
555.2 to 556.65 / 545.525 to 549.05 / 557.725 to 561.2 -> -0.15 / 66.4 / 68.9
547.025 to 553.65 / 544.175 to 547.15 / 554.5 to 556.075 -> 0.28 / 67.4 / 74.1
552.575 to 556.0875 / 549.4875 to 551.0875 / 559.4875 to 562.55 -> -0.31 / 66.8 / 71.5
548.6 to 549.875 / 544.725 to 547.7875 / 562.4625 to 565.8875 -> 0.05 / 66.7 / 77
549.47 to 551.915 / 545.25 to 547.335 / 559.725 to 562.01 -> 0.23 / 69.7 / 73.6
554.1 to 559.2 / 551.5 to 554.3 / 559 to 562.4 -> 0.12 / 74.5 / 70.6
